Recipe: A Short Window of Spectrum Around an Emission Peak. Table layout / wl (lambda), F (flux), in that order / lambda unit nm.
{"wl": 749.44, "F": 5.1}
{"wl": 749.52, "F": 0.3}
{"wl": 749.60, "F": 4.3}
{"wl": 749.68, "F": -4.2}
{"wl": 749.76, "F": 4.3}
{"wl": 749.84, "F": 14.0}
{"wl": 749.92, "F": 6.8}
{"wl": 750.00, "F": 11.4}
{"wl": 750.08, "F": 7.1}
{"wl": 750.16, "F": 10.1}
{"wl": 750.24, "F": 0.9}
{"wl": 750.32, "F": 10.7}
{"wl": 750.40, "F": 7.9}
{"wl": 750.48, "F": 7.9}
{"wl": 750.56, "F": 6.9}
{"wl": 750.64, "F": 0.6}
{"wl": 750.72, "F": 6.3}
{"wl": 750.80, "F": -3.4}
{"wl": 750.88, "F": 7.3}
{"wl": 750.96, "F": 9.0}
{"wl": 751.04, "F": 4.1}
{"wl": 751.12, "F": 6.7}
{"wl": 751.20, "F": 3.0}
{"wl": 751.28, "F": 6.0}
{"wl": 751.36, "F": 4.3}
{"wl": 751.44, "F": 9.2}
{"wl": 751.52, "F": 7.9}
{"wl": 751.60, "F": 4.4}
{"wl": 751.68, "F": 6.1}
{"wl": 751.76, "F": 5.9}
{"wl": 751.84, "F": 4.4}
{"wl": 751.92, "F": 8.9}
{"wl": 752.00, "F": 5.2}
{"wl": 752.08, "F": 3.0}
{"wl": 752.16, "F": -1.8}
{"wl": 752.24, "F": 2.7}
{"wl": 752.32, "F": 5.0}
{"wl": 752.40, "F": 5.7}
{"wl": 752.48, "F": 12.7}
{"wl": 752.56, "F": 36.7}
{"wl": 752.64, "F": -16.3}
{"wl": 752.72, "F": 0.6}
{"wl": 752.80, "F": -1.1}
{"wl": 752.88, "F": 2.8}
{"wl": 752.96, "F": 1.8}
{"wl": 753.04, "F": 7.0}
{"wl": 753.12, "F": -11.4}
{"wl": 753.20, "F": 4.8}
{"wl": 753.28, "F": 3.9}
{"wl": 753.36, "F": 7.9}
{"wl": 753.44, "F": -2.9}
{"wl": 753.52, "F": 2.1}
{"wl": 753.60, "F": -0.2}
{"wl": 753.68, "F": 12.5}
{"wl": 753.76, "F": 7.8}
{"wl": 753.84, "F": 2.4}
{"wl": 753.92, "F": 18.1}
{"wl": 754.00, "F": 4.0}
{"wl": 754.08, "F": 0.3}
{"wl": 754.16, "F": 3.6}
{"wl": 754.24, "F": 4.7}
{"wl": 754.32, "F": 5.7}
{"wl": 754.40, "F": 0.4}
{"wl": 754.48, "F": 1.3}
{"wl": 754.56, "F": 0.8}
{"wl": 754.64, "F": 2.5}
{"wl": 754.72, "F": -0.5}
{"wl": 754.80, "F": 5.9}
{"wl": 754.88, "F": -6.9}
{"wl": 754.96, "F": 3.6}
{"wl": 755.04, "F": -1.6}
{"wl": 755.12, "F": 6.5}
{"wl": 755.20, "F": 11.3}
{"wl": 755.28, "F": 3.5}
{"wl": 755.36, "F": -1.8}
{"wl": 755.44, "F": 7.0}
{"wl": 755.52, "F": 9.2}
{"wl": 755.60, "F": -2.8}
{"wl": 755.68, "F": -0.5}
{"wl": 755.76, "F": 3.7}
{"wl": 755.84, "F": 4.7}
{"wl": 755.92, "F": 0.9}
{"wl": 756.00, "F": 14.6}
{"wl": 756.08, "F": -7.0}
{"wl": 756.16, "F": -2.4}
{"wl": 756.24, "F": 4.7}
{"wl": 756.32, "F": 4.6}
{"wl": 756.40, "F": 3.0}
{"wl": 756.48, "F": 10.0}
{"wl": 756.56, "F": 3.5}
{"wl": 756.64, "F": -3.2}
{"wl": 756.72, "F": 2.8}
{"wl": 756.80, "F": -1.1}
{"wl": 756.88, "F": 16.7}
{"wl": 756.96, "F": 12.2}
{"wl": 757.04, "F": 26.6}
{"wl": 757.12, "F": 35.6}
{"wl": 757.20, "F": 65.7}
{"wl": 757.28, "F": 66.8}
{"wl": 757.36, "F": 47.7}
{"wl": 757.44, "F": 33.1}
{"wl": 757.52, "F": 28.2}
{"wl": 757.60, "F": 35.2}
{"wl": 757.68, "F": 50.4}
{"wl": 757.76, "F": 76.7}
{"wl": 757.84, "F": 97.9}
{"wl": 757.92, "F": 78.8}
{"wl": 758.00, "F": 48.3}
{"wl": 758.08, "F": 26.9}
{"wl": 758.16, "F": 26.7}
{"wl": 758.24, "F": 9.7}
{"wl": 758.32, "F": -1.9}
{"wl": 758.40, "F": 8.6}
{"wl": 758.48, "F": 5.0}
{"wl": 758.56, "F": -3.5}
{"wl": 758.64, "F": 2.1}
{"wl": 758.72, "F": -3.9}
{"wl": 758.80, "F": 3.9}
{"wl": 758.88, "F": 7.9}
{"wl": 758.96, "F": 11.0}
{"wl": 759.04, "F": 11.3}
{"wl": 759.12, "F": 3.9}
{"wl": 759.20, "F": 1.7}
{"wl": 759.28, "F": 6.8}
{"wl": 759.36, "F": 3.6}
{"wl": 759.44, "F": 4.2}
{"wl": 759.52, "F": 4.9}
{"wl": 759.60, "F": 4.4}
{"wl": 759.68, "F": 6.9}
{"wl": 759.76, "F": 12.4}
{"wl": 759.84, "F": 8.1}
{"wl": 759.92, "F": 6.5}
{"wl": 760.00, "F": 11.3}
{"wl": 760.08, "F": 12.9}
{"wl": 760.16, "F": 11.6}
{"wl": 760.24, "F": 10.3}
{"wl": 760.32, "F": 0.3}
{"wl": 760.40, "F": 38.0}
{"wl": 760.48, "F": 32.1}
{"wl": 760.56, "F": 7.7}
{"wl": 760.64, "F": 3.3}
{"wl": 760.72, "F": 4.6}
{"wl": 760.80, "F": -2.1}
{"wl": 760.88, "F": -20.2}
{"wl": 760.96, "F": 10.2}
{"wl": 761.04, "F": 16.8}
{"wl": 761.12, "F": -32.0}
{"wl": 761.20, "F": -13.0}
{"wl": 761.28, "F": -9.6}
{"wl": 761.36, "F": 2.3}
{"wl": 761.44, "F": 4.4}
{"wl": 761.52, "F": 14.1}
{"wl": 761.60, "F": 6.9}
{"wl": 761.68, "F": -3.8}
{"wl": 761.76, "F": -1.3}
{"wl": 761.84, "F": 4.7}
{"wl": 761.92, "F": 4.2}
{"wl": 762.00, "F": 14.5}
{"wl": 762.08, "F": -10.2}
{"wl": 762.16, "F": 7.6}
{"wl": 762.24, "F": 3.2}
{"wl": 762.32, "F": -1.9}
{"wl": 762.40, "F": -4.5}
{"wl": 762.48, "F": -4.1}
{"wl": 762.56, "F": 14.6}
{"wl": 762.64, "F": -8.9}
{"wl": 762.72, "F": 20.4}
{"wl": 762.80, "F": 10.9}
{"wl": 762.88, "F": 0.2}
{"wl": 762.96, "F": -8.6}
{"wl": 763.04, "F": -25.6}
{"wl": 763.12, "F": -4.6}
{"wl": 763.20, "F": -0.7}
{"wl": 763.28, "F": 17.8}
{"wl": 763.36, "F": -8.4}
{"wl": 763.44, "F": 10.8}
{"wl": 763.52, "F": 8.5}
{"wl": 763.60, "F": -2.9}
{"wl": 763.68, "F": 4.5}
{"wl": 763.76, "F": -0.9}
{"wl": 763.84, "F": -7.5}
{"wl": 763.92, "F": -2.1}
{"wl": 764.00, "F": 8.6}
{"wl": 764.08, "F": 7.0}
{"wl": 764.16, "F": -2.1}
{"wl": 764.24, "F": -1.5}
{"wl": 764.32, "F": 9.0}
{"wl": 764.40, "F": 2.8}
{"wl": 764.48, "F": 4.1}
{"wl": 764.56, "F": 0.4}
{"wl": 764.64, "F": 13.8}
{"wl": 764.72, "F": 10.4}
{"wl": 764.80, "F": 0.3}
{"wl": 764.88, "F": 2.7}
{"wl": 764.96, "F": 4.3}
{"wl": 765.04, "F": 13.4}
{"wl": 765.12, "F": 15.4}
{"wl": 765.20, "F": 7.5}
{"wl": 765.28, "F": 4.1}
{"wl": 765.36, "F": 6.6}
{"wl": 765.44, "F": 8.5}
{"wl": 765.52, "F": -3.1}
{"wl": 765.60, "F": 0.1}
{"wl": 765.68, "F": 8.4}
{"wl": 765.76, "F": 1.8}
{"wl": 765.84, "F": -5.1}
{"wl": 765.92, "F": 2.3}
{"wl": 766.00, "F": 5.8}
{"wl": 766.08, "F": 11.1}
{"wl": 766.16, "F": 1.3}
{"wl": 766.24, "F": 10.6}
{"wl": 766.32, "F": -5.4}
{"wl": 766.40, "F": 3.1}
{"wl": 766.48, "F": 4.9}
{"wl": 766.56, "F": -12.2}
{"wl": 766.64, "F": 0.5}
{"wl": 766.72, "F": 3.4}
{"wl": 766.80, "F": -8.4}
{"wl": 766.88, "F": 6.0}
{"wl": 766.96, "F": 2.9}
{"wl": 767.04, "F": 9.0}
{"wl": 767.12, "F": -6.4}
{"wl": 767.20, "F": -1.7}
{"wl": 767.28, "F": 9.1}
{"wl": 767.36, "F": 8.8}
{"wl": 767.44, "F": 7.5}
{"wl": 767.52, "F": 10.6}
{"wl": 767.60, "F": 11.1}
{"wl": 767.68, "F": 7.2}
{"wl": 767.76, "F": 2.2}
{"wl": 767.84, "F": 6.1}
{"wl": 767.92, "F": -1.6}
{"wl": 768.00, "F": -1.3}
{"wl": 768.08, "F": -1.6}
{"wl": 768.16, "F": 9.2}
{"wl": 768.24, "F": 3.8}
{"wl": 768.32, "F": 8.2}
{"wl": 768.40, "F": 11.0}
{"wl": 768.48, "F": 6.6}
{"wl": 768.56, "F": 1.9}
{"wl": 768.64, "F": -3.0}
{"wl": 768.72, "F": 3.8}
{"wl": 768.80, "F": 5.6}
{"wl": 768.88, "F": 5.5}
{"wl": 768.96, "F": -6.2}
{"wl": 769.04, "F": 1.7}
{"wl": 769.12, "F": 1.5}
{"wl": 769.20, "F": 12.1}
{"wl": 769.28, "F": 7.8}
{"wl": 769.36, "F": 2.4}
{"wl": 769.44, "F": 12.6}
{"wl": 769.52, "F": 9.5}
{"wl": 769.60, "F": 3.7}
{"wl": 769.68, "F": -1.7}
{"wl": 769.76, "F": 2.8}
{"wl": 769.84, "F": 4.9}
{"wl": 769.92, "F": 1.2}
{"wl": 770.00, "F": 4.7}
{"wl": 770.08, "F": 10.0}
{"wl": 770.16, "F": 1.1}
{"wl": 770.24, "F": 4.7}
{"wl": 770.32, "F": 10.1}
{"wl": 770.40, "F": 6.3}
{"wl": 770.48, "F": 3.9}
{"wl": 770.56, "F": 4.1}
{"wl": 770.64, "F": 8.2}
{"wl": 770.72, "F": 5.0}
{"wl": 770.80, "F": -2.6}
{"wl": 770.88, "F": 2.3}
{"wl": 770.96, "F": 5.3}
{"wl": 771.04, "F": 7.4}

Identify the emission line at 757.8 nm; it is [O II]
